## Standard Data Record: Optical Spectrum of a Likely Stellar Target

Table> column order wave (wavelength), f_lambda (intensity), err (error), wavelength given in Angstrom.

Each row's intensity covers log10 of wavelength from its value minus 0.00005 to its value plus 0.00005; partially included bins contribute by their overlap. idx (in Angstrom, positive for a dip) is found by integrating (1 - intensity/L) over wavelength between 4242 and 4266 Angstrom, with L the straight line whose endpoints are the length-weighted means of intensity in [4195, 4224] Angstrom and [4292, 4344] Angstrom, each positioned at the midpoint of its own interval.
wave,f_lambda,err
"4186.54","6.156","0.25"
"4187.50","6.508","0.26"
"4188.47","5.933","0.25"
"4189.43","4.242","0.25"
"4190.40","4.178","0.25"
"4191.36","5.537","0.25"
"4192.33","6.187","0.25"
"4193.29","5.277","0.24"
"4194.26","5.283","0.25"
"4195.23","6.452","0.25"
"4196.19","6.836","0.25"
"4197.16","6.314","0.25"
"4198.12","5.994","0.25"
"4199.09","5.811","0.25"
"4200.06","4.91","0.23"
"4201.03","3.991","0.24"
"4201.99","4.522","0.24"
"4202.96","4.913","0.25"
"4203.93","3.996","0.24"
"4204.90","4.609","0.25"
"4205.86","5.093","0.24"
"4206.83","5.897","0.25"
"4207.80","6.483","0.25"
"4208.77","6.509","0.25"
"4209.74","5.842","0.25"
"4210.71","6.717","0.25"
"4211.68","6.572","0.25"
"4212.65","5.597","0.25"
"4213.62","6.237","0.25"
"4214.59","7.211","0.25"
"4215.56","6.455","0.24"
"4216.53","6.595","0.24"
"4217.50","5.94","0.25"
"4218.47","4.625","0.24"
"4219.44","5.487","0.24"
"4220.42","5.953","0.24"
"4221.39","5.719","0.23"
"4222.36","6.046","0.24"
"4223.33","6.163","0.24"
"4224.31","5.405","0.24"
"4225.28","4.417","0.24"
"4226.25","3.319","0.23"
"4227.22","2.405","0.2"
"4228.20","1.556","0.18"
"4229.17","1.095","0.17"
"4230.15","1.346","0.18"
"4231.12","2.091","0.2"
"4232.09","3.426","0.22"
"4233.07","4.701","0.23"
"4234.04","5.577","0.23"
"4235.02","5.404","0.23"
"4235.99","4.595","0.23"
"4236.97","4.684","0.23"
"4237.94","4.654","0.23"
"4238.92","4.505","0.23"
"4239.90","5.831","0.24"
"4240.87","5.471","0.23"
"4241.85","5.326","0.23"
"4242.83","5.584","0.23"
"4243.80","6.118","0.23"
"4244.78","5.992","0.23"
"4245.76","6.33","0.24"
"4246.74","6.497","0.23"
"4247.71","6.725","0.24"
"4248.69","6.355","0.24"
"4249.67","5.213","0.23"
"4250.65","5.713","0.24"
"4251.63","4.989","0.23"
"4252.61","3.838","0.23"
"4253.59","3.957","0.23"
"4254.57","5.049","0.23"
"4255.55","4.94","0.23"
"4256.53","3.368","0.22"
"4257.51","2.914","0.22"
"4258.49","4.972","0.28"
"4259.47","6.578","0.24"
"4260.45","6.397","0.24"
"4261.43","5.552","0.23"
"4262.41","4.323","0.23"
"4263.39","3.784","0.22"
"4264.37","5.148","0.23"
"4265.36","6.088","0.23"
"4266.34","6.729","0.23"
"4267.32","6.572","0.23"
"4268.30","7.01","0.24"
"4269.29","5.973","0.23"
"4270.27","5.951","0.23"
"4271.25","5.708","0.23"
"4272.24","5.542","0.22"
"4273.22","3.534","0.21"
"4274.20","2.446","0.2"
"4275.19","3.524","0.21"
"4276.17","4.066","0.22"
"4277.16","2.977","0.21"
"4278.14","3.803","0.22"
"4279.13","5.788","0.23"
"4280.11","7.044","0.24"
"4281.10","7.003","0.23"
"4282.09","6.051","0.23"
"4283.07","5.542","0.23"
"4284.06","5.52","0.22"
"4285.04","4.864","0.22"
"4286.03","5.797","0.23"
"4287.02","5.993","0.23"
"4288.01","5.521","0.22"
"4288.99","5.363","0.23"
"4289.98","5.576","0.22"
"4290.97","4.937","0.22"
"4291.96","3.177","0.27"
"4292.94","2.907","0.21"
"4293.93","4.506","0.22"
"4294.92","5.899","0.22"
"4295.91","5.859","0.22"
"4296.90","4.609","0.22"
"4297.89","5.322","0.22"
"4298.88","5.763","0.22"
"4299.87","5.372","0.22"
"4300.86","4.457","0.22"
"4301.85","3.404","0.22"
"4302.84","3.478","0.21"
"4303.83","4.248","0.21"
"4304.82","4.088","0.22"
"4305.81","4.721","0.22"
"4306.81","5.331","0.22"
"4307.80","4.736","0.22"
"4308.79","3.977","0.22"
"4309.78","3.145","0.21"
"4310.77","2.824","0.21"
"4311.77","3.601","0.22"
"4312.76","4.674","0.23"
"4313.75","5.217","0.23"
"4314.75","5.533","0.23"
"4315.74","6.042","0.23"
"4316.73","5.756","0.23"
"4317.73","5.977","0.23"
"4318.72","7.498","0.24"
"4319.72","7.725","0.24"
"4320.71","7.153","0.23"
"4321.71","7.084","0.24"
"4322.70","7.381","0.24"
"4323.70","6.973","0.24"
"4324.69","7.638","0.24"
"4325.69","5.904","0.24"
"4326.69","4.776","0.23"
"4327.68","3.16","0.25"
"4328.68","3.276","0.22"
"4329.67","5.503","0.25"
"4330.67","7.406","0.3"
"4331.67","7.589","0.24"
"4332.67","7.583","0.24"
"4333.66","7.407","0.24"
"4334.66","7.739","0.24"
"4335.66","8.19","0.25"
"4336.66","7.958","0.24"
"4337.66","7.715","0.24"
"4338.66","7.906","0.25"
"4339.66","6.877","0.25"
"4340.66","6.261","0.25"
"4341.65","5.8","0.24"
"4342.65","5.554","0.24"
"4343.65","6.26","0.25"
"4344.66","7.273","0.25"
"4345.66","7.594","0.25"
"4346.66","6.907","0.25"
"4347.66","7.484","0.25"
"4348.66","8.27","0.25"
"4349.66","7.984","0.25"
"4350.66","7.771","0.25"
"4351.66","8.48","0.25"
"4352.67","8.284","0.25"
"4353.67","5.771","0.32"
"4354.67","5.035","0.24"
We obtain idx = 1.9 Angstrom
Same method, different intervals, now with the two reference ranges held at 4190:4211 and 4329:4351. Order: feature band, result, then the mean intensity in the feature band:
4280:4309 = 7.1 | 5.02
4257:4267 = 1.6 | 5.27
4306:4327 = 3.8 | 5.66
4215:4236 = 4.8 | 4.48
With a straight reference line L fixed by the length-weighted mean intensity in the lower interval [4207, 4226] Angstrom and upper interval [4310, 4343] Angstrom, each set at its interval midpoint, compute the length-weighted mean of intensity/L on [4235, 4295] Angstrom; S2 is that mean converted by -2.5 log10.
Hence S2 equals 0.17 mag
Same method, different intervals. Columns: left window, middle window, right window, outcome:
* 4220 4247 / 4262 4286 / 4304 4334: -0.025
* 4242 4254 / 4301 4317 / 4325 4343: 0.379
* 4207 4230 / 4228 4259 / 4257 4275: 0.127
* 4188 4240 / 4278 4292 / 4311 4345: 0.060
